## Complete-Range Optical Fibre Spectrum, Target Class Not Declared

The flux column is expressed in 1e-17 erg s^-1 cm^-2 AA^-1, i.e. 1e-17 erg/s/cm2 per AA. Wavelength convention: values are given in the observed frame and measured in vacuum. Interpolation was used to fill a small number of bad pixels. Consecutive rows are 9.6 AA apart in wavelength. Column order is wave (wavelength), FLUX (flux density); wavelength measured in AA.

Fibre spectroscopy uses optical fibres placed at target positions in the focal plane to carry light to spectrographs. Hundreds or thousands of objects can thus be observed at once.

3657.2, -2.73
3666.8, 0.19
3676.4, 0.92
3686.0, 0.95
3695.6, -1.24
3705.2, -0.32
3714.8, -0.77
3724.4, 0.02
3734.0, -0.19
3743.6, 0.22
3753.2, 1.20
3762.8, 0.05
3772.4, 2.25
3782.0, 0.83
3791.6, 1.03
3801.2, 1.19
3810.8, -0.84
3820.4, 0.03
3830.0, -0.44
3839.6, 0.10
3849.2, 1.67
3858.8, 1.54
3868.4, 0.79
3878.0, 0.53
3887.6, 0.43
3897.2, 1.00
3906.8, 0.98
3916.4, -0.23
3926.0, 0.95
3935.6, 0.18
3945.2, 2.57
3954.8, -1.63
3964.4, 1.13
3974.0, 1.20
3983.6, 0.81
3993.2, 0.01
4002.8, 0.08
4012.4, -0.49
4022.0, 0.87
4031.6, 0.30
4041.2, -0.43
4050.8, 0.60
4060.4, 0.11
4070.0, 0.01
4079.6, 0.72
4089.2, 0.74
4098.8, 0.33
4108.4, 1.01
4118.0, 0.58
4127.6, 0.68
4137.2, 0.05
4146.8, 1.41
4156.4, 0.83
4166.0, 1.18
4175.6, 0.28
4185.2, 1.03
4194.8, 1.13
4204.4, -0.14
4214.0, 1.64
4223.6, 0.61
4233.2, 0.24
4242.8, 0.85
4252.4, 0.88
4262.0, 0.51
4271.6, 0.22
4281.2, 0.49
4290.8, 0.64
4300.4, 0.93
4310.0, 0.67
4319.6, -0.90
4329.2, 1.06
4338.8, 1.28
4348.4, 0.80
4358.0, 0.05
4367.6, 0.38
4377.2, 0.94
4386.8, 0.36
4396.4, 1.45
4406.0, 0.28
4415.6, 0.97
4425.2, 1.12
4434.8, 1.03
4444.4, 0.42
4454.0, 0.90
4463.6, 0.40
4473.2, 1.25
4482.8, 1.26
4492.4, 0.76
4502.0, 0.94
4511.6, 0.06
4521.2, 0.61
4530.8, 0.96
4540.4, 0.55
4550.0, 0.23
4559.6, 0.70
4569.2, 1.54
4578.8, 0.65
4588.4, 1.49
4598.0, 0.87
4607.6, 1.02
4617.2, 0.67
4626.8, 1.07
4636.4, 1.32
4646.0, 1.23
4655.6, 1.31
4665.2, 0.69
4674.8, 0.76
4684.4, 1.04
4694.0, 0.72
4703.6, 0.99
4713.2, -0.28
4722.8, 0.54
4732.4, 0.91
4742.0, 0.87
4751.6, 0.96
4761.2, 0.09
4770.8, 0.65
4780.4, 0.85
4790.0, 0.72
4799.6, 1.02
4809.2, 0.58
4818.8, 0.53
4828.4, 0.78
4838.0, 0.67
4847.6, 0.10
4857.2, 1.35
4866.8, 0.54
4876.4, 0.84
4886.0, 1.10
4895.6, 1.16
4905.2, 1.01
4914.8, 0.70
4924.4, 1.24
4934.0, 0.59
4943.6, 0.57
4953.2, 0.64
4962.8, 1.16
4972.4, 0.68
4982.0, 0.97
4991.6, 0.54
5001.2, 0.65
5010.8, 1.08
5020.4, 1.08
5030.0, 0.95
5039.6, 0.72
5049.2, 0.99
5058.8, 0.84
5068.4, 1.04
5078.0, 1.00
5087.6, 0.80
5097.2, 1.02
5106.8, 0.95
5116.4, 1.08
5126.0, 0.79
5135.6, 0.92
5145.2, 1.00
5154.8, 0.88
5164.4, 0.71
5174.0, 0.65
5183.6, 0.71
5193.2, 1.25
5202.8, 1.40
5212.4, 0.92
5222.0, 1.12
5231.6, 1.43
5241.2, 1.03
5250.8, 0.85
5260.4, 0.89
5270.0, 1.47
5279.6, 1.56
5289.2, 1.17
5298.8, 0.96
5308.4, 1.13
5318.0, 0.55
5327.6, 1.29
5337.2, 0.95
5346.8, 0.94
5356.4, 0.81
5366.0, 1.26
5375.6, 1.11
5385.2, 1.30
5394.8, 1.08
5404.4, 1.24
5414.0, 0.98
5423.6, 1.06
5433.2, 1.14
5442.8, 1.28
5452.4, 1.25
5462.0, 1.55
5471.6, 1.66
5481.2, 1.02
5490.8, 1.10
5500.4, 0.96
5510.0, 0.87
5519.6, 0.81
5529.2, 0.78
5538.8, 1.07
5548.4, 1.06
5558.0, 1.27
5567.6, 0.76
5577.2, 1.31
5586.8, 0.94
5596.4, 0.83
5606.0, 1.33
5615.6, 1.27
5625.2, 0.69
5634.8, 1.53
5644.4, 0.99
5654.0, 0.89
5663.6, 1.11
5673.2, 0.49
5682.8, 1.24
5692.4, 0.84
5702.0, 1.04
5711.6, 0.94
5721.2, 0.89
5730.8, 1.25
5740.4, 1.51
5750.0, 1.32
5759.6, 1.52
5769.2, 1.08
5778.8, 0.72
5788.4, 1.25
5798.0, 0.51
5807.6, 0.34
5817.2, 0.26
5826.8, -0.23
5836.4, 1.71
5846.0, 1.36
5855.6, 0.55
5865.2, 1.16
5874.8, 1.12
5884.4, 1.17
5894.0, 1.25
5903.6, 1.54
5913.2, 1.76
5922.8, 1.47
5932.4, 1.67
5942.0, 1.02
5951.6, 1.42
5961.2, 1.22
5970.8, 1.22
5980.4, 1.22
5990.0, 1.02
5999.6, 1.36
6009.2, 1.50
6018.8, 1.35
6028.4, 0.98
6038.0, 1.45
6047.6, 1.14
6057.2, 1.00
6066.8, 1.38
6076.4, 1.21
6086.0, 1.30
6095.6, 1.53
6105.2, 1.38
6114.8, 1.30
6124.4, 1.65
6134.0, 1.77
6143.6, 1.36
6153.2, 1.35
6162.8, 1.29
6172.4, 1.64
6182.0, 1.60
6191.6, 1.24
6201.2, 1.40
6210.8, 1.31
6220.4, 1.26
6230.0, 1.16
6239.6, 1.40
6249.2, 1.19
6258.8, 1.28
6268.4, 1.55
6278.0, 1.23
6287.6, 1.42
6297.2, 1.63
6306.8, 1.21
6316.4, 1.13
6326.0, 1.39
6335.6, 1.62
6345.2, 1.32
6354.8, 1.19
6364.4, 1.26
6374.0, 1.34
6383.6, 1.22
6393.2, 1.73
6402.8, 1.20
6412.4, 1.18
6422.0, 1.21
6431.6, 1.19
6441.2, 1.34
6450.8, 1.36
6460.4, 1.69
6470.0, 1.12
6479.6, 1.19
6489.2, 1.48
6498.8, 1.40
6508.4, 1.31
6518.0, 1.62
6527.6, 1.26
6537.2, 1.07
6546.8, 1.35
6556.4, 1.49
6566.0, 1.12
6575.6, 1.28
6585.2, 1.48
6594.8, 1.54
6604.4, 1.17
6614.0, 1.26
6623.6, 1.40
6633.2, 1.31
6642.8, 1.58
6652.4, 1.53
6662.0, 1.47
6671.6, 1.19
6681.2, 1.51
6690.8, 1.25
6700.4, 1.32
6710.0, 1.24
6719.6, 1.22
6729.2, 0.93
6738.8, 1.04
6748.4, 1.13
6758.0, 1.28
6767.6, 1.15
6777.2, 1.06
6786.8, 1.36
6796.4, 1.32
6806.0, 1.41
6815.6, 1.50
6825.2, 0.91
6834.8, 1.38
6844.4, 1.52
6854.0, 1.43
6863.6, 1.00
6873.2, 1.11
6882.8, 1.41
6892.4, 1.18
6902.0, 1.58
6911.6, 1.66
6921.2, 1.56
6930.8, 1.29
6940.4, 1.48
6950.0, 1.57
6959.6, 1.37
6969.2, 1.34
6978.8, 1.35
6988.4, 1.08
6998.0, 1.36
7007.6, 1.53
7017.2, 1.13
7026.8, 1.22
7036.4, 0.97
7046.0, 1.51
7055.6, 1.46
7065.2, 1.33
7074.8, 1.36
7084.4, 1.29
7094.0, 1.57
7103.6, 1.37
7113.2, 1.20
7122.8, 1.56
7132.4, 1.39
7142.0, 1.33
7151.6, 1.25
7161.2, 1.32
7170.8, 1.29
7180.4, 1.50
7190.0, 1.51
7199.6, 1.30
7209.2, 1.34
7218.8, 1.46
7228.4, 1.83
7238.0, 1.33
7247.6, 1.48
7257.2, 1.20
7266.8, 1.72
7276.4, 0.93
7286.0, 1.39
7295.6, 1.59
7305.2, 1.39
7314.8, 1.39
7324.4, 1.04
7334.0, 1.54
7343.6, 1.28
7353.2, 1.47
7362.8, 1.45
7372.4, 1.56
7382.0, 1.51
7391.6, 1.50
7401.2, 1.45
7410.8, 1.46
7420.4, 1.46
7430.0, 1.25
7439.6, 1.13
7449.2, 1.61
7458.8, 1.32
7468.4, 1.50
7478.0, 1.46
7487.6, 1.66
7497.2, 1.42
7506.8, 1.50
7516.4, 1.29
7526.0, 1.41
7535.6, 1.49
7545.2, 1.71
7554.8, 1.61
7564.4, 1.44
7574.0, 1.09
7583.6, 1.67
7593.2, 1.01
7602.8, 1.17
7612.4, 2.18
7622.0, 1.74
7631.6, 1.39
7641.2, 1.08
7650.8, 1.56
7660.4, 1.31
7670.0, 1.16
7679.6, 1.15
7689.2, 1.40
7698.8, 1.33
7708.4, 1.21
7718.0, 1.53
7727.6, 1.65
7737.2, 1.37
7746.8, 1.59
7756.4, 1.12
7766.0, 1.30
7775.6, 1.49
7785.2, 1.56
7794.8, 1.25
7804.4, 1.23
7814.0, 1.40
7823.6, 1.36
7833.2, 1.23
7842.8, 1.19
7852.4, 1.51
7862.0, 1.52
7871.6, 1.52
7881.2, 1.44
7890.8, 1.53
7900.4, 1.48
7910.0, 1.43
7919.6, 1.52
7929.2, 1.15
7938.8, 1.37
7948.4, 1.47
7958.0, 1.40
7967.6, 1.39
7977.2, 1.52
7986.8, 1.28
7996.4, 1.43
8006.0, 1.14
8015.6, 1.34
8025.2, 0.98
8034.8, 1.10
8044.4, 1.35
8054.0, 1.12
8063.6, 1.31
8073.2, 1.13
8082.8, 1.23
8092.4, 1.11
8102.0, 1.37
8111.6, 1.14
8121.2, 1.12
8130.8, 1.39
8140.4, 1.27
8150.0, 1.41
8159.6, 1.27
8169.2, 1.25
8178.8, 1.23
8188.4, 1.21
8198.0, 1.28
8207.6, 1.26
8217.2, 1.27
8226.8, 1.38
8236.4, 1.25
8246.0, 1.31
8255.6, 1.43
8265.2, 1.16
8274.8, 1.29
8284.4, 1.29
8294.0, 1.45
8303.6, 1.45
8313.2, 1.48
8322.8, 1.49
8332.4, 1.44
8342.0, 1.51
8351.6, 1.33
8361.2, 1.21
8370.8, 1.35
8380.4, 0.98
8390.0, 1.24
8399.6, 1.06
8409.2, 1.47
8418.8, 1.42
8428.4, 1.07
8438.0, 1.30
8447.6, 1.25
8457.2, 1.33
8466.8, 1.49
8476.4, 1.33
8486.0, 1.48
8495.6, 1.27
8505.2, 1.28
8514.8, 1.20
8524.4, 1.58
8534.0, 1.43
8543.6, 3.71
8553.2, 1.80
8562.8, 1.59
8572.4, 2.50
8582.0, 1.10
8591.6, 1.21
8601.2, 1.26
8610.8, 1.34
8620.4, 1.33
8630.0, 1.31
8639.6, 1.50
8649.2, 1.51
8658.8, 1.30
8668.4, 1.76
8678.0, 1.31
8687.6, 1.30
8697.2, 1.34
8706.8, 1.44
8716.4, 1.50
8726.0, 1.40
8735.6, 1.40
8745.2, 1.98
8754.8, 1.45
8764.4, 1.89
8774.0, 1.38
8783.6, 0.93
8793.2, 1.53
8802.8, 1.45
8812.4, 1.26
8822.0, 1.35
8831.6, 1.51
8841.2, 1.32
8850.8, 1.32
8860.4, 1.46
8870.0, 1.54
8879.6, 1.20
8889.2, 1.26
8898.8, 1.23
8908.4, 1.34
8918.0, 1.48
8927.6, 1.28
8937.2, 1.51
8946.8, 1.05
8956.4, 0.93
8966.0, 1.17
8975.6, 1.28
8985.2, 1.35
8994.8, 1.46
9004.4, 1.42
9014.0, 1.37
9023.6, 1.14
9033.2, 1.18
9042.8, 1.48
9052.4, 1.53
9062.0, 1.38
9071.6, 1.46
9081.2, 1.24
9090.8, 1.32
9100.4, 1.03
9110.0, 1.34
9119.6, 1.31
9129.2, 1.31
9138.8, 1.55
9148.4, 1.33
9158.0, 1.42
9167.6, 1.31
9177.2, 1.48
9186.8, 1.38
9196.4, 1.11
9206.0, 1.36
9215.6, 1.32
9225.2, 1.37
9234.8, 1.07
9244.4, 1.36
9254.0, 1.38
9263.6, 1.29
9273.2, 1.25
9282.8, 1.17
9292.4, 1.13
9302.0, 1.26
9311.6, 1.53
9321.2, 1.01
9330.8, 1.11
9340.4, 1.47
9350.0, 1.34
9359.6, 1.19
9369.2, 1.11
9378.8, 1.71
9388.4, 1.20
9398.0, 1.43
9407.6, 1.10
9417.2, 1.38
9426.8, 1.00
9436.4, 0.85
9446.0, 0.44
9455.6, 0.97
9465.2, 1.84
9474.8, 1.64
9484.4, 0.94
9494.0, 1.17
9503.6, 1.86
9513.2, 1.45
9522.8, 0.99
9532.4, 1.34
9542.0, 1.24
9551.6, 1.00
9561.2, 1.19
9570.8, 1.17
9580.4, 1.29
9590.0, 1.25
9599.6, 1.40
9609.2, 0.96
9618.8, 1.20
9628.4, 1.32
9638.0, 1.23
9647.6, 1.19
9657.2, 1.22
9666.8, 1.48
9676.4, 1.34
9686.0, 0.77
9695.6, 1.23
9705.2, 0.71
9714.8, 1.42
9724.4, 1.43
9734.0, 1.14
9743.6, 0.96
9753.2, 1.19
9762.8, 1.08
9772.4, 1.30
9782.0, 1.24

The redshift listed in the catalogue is 0.302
